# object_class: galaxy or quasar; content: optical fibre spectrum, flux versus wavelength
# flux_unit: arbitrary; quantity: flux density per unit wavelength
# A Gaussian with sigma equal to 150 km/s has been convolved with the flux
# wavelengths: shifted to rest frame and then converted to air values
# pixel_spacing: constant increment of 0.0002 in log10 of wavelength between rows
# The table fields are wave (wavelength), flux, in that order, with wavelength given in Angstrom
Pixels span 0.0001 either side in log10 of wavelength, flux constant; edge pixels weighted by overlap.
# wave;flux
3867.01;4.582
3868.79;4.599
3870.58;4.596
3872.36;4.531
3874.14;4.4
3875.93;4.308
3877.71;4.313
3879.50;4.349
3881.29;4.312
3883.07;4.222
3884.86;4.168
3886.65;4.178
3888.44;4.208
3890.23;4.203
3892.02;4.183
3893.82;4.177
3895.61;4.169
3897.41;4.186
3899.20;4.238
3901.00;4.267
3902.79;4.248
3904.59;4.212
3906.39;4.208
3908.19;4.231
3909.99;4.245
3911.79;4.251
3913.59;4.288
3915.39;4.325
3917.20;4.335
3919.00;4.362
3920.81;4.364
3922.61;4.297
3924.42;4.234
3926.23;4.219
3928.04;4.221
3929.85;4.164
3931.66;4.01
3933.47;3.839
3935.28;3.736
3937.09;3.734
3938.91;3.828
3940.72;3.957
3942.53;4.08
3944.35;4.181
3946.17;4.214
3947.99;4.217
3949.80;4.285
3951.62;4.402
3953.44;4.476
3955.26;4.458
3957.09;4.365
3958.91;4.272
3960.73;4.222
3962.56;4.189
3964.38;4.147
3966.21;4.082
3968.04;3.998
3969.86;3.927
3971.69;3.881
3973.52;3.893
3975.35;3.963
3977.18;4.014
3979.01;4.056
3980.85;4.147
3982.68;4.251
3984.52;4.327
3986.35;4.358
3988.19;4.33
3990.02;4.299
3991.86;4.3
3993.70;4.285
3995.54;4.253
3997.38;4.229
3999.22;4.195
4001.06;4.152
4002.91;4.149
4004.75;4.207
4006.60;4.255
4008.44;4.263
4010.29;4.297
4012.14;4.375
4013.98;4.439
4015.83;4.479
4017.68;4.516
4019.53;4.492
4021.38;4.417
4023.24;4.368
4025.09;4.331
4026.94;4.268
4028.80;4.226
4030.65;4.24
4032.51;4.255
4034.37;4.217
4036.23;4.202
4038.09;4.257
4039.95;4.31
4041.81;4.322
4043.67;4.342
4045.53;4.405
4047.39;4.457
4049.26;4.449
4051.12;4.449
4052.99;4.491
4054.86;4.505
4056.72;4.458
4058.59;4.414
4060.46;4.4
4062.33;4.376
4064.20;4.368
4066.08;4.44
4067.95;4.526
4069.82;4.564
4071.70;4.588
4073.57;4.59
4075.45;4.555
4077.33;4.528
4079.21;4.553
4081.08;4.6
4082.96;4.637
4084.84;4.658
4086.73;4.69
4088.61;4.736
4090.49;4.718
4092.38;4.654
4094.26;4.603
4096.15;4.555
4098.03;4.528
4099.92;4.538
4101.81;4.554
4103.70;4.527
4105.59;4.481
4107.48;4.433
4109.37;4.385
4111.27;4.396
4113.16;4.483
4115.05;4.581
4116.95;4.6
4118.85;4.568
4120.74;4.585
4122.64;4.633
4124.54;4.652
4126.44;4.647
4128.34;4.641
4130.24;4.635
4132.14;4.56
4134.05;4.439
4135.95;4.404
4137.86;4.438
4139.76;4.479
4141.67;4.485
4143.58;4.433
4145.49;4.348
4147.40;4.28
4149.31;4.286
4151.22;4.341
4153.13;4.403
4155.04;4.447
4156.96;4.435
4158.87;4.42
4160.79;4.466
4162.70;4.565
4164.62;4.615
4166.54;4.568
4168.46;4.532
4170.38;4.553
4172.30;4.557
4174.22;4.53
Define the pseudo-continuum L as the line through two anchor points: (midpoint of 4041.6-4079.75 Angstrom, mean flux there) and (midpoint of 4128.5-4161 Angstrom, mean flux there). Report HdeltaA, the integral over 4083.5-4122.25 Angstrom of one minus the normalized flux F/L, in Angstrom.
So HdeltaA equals -1.00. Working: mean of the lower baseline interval 4.47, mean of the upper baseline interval 4.43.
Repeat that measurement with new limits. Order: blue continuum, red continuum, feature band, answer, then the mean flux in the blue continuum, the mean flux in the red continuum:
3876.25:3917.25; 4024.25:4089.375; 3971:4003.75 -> 1.4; 4.24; 4.44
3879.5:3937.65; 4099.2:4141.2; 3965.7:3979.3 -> 1.0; 4.19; 4.53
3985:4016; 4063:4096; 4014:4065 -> 0.7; 4.28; 4.59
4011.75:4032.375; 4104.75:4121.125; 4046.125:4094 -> -1.0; 4.37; 4.5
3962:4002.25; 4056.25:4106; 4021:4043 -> 0.4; 4.15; 4.55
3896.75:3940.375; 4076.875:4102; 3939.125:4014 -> 2.1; 4.17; 4.61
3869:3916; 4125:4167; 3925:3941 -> 1.2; 4.27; 4.47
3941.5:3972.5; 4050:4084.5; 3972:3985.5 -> 0.6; 4.2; 4.51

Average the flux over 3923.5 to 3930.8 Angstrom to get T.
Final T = 4.2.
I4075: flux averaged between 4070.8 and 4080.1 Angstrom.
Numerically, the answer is 4.56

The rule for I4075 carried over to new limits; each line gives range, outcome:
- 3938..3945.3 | 4.01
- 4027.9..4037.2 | 4.23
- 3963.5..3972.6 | 4.01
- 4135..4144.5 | 4.45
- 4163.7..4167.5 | 4.59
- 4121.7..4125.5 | 4.64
